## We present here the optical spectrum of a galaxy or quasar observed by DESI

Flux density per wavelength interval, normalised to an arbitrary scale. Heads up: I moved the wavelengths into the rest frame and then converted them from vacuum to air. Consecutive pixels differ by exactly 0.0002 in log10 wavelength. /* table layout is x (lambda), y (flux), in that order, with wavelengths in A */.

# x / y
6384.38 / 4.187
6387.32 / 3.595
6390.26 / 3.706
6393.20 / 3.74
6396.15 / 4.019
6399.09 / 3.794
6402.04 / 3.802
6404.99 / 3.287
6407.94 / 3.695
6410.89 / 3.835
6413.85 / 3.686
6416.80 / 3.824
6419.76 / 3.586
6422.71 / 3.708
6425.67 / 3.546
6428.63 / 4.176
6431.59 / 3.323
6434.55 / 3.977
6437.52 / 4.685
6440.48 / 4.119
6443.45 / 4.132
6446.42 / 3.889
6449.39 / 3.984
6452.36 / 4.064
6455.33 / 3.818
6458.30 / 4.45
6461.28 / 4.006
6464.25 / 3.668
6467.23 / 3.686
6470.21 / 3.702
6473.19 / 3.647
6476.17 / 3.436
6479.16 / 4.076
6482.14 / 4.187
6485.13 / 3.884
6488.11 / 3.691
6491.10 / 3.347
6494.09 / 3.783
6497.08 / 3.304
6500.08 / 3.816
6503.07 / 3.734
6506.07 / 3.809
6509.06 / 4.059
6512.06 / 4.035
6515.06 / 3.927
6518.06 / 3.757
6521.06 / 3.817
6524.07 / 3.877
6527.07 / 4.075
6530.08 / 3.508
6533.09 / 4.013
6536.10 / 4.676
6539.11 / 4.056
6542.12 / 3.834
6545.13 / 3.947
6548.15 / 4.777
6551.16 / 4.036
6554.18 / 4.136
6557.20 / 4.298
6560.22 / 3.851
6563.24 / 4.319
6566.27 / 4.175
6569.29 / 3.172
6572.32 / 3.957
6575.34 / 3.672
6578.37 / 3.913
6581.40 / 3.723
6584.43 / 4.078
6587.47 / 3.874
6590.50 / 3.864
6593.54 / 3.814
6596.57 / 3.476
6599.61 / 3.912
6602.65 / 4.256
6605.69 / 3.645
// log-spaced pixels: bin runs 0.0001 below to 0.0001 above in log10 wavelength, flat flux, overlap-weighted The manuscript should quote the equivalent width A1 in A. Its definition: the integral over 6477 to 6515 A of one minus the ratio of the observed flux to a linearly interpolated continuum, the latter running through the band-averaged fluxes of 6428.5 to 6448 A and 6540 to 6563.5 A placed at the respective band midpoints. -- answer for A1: 2.6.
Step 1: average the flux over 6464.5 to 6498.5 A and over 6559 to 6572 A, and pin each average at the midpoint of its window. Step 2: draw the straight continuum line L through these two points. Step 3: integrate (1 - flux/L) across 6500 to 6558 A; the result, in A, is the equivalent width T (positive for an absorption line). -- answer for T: -3.1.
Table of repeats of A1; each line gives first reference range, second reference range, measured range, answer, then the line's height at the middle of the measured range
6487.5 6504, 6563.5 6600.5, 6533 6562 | -3.4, 3.73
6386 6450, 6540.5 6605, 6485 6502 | 1.2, 3.89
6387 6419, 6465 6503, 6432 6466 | -3.0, 3.72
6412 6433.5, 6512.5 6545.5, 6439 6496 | -0.9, 3.81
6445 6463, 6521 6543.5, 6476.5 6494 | 0.9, 4.02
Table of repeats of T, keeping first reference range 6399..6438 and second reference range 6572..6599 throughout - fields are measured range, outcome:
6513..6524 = -0.17 A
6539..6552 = -1.16 A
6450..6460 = -0.87 A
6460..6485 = -0.19 A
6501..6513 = -0.35 A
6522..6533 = -0.14 A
